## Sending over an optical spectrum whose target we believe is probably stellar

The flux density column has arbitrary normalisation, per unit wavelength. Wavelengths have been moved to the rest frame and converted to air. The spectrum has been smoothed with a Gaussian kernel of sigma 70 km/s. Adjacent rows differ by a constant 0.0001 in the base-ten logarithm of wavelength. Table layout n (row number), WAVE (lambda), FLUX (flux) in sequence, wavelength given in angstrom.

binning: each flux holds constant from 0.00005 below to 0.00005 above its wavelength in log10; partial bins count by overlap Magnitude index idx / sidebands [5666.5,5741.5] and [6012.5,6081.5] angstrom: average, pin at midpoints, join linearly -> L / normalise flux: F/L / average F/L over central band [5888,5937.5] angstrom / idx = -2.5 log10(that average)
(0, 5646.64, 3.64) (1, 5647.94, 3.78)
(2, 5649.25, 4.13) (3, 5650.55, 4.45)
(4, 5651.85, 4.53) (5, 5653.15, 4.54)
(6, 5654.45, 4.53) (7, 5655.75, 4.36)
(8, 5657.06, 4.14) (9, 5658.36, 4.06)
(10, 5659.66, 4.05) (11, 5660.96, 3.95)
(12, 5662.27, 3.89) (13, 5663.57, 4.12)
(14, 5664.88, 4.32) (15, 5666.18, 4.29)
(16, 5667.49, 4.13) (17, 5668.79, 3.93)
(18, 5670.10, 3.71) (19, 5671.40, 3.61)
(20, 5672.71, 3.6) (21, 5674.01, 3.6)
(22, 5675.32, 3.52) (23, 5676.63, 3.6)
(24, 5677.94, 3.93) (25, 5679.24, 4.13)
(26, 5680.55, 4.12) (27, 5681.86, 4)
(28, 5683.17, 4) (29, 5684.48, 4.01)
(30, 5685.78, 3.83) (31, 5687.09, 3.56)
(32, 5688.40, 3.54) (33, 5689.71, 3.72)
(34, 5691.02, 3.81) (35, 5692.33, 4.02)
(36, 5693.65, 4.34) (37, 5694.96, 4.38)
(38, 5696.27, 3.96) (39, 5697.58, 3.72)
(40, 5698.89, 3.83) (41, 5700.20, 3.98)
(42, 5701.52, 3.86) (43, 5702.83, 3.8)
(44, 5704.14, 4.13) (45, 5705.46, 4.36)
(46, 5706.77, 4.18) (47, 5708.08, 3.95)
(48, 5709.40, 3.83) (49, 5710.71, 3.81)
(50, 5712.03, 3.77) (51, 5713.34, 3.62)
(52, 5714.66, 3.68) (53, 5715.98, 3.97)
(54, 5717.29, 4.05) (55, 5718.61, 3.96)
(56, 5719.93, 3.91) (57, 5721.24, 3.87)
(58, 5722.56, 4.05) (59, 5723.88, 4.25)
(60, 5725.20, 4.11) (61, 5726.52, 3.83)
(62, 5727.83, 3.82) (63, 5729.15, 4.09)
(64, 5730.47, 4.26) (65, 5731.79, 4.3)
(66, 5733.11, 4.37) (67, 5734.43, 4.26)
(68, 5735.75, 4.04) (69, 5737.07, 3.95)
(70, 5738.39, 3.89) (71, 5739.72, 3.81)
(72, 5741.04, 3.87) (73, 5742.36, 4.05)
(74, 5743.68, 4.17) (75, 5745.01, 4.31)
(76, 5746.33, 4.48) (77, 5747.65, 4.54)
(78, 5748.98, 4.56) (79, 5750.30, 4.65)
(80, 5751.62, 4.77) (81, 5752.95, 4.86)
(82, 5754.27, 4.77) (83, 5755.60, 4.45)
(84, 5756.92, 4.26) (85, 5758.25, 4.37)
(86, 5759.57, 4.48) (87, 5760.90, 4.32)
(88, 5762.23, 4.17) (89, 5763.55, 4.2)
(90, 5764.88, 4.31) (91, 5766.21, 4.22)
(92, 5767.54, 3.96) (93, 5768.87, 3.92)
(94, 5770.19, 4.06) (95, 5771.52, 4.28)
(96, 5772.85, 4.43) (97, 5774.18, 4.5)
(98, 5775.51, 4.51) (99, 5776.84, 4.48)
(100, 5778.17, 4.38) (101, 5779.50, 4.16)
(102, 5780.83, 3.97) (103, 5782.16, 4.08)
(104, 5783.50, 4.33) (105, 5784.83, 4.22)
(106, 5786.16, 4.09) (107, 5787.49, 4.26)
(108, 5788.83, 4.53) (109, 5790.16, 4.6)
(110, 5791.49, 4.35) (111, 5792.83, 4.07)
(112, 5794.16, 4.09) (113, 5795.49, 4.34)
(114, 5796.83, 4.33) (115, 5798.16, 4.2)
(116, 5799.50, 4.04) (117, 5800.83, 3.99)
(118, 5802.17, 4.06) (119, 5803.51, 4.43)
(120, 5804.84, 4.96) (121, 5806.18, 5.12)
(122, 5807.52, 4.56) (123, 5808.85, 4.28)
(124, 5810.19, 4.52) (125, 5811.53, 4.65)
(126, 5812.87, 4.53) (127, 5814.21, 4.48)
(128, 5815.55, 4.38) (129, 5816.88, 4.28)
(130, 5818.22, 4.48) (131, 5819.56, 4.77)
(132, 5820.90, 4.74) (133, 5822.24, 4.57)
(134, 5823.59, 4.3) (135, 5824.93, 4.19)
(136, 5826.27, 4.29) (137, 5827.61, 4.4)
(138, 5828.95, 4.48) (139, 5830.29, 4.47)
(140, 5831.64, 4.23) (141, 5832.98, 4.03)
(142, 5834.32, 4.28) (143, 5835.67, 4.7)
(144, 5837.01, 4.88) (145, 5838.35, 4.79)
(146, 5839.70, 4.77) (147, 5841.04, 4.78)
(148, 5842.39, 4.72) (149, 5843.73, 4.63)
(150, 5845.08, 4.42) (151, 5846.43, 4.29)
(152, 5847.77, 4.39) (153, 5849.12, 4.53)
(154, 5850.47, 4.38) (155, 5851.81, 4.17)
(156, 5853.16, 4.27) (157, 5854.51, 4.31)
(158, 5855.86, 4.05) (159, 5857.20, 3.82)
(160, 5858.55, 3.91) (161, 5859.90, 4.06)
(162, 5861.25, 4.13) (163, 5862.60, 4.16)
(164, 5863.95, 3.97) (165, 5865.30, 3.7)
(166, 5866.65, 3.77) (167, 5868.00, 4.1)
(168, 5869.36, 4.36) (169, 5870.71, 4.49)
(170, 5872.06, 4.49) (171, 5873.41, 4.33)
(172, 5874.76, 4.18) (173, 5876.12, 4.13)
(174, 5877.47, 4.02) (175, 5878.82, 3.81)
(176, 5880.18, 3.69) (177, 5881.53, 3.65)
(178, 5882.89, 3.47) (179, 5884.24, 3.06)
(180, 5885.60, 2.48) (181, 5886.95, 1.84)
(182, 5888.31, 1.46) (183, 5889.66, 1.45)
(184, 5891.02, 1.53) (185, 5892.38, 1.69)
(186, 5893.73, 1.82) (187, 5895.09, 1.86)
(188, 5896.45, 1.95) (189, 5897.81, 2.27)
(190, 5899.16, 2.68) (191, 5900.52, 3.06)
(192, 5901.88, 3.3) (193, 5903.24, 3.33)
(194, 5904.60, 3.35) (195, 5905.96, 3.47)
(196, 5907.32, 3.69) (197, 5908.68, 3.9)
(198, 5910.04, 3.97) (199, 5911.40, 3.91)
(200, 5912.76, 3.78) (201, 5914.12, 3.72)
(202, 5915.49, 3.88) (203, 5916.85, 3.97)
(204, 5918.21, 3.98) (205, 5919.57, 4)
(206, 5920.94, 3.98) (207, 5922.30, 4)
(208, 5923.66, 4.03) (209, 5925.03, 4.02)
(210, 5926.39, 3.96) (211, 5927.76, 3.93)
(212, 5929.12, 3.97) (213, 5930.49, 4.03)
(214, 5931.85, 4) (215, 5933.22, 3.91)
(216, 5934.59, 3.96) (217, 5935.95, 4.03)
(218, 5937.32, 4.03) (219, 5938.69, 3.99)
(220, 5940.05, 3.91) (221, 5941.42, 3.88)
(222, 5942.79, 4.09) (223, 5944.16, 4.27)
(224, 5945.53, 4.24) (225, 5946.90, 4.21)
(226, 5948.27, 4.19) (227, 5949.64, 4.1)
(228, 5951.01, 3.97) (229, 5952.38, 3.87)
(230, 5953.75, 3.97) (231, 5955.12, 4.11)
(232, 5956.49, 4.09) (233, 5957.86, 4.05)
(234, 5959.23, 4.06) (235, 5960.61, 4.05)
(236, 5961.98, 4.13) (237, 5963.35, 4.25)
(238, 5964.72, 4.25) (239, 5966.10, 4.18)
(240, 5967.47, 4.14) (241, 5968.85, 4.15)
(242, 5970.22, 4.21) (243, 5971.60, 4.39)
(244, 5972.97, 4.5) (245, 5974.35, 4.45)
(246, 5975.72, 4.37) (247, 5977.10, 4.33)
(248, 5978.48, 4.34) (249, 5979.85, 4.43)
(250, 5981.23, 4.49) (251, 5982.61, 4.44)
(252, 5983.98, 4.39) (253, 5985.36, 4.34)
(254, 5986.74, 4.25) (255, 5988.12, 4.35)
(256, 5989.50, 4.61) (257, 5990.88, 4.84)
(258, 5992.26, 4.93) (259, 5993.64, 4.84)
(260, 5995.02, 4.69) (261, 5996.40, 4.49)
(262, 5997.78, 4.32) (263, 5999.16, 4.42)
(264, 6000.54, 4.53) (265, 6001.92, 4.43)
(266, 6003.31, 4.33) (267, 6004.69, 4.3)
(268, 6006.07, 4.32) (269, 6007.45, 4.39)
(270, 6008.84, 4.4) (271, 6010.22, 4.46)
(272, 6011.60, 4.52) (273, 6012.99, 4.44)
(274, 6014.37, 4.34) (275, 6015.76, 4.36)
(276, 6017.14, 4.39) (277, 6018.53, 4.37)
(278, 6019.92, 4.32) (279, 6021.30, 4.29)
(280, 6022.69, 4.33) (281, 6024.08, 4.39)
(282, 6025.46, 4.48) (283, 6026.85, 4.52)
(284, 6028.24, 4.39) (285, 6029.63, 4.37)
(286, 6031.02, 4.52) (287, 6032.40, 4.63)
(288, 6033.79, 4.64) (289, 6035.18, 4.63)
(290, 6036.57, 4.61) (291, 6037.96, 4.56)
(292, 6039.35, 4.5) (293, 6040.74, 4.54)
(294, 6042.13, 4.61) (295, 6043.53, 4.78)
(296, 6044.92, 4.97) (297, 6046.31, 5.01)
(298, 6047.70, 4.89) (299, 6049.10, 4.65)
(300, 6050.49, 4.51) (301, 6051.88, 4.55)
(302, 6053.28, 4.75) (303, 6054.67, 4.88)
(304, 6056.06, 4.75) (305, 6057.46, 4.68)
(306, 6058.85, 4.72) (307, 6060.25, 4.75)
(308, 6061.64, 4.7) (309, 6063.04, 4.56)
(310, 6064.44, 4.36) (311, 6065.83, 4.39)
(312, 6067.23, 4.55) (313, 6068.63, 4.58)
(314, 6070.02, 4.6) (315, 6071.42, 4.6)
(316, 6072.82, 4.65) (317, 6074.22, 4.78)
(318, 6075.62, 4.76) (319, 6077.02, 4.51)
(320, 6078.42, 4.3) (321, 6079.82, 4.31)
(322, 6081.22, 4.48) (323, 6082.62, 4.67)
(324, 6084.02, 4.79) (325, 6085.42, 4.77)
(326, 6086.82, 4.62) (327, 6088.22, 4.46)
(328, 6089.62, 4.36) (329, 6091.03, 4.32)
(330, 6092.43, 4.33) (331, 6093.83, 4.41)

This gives 0.275 mag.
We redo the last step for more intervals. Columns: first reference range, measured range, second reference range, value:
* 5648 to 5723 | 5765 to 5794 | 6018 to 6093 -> -0.03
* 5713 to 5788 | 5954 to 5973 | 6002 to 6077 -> 0.07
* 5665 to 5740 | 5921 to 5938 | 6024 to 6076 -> 0.10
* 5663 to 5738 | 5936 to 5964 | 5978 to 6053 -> 0.08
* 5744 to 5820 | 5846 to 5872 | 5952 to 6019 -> 0.05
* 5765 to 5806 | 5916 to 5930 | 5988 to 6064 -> 0.12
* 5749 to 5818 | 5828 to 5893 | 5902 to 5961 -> 0.07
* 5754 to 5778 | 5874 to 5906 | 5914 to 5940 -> 0.40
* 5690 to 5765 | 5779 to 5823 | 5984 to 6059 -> -0.04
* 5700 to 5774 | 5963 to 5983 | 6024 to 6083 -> 0.04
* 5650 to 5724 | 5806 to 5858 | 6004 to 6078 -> -0.06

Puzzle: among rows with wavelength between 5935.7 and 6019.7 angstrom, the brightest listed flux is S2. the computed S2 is 4.93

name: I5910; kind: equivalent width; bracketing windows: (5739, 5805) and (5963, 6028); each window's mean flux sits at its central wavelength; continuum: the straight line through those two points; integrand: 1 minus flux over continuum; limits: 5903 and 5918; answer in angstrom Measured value 2.1 angstrom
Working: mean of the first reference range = 4.3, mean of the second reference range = 4.41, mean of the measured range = 3.74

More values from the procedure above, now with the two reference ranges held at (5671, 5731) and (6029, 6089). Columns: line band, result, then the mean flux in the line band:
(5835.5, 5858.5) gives -1.3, 4.45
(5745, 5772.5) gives -2.4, 4.38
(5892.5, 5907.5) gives 5.5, 2.73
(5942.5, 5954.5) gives 0.8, 4.1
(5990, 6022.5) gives 0.4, 4.46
